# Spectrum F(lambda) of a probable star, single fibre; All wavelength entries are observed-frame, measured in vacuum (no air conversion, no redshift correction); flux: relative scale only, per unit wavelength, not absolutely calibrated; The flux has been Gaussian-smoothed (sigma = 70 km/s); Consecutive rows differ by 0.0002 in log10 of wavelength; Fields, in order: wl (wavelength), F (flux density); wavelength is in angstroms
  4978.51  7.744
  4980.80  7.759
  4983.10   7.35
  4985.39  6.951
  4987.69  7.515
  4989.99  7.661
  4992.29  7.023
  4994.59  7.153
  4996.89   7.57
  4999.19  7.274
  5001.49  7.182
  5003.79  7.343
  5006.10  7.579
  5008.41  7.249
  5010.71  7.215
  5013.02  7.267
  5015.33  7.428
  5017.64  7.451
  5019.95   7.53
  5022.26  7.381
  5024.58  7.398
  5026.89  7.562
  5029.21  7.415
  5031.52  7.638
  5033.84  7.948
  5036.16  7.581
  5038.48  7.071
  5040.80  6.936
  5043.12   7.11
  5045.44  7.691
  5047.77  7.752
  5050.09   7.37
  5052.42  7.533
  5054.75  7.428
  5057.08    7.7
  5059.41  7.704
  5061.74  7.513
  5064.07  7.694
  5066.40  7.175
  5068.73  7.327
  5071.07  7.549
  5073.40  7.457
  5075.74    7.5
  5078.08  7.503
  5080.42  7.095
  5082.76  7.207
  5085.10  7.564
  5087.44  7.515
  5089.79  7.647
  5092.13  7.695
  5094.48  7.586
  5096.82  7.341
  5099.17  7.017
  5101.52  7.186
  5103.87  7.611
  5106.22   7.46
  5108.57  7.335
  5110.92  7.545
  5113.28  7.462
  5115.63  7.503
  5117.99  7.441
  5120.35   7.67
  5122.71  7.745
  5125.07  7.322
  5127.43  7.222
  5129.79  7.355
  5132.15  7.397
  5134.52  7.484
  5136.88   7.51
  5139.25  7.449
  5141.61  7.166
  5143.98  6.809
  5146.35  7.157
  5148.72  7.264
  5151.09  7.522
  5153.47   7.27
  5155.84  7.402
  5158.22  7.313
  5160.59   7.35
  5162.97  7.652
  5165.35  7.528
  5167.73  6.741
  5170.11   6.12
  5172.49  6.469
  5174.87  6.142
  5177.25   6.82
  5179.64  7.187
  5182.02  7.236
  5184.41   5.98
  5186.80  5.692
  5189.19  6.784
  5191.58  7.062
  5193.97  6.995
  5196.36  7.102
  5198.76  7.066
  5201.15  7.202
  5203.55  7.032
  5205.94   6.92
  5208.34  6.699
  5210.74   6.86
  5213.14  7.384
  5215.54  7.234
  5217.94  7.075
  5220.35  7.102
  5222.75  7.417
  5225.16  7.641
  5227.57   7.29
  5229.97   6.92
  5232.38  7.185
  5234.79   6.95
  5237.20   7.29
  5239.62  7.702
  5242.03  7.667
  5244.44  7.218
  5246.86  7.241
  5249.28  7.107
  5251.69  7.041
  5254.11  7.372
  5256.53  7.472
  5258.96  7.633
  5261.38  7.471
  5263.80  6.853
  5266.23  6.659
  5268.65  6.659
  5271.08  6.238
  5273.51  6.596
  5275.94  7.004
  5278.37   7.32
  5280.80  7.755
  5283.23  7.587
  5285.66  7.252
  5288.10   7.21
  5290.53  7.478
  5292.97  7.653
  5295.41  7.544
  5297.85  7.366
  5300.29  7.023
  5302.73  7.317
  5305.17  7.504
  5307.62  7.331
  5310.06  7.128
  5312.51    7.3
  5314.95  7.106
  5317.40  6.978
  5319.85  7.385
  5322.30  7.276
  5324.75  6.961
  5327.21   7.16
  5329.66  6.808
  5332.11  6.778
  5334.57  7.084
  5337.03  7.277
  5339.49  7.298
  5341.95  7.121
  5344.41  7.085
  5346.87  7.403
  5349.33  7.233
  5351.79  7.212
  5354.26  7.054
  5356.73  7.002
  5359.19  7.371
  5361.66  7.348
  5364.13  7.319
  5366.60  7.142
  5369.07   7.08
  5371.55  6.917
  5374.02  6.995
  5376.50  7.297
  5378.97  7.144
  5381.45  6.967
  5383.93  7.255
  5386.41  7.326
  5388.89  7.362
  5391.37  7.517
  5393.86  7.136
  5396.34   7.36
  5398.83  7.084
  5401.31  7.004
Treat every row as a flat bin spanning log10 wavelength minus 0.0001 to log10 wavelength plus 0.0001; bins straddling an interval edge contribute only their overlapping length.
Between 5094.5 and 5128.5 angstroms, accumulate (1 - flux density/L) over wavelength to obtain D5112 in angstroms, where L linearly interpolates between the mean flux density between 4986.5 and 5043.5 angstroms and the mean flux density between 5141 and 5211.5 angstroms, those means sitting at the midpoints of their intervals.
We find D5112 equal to -1.4 angstroms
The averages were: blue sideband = 7.38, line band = 7.43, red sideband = 6.95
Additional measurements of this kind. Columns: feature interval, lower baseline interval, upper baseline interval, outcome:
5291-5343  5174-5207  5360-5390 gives -1.11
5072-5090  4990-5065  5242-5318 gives -0.10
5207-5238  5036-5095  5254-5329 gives 0.54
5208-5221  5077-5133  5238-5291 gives 0.35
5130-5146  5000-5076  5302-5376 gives 0.12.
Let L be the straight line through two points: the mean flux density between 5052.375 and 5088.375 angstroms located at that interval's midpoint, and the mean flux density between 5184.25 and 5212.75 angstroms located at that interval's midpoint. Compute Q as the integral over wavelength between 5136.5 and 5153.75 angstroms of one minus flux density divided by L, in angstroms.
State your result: -0.40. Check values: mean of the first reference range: 7.46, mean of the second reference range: 6.83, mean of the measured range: 7.26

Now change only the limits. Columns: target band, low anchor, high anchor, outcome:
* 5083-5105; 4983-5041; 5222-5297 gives -0.4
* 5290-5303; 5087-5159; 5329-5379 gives -0.3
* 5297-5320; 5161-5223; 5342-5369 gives -0.4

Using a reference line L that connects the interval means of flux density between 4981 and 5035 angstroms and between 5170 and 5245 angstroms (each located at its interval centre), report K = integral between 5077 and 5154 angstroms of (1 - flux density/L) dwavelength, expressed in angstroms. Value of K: -2.3 angstroms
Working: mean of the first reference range 7.4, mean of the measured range 7.4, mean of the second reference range 7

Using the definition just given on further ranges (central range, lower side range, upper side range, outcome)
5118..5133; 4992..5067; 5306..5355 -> -0.23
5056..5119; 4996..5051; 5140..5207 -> -2.03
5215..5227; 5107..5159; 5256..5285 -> -0.16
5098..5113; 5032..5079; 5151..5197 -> -0.27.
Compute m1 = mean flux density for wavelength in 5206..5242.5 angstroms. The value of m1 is 7.21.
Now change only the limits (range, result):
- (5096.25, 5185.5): 7.21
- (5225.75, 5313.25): 7.23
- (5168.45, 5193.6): 6.57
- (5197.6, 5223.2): 7.08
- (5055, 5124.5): 7.47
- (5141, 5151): 7.14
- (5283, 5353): 7.23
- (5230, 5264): 7.3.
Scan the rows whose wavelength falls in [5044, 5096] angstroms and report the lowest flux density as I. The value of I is 7.095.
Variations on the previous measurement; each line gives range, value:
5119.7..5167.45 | 6.809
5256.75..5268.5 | 6.659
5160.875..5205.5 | 5.692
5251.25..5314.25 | 6.238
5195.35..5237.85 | 6.699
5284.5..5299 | 7.21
